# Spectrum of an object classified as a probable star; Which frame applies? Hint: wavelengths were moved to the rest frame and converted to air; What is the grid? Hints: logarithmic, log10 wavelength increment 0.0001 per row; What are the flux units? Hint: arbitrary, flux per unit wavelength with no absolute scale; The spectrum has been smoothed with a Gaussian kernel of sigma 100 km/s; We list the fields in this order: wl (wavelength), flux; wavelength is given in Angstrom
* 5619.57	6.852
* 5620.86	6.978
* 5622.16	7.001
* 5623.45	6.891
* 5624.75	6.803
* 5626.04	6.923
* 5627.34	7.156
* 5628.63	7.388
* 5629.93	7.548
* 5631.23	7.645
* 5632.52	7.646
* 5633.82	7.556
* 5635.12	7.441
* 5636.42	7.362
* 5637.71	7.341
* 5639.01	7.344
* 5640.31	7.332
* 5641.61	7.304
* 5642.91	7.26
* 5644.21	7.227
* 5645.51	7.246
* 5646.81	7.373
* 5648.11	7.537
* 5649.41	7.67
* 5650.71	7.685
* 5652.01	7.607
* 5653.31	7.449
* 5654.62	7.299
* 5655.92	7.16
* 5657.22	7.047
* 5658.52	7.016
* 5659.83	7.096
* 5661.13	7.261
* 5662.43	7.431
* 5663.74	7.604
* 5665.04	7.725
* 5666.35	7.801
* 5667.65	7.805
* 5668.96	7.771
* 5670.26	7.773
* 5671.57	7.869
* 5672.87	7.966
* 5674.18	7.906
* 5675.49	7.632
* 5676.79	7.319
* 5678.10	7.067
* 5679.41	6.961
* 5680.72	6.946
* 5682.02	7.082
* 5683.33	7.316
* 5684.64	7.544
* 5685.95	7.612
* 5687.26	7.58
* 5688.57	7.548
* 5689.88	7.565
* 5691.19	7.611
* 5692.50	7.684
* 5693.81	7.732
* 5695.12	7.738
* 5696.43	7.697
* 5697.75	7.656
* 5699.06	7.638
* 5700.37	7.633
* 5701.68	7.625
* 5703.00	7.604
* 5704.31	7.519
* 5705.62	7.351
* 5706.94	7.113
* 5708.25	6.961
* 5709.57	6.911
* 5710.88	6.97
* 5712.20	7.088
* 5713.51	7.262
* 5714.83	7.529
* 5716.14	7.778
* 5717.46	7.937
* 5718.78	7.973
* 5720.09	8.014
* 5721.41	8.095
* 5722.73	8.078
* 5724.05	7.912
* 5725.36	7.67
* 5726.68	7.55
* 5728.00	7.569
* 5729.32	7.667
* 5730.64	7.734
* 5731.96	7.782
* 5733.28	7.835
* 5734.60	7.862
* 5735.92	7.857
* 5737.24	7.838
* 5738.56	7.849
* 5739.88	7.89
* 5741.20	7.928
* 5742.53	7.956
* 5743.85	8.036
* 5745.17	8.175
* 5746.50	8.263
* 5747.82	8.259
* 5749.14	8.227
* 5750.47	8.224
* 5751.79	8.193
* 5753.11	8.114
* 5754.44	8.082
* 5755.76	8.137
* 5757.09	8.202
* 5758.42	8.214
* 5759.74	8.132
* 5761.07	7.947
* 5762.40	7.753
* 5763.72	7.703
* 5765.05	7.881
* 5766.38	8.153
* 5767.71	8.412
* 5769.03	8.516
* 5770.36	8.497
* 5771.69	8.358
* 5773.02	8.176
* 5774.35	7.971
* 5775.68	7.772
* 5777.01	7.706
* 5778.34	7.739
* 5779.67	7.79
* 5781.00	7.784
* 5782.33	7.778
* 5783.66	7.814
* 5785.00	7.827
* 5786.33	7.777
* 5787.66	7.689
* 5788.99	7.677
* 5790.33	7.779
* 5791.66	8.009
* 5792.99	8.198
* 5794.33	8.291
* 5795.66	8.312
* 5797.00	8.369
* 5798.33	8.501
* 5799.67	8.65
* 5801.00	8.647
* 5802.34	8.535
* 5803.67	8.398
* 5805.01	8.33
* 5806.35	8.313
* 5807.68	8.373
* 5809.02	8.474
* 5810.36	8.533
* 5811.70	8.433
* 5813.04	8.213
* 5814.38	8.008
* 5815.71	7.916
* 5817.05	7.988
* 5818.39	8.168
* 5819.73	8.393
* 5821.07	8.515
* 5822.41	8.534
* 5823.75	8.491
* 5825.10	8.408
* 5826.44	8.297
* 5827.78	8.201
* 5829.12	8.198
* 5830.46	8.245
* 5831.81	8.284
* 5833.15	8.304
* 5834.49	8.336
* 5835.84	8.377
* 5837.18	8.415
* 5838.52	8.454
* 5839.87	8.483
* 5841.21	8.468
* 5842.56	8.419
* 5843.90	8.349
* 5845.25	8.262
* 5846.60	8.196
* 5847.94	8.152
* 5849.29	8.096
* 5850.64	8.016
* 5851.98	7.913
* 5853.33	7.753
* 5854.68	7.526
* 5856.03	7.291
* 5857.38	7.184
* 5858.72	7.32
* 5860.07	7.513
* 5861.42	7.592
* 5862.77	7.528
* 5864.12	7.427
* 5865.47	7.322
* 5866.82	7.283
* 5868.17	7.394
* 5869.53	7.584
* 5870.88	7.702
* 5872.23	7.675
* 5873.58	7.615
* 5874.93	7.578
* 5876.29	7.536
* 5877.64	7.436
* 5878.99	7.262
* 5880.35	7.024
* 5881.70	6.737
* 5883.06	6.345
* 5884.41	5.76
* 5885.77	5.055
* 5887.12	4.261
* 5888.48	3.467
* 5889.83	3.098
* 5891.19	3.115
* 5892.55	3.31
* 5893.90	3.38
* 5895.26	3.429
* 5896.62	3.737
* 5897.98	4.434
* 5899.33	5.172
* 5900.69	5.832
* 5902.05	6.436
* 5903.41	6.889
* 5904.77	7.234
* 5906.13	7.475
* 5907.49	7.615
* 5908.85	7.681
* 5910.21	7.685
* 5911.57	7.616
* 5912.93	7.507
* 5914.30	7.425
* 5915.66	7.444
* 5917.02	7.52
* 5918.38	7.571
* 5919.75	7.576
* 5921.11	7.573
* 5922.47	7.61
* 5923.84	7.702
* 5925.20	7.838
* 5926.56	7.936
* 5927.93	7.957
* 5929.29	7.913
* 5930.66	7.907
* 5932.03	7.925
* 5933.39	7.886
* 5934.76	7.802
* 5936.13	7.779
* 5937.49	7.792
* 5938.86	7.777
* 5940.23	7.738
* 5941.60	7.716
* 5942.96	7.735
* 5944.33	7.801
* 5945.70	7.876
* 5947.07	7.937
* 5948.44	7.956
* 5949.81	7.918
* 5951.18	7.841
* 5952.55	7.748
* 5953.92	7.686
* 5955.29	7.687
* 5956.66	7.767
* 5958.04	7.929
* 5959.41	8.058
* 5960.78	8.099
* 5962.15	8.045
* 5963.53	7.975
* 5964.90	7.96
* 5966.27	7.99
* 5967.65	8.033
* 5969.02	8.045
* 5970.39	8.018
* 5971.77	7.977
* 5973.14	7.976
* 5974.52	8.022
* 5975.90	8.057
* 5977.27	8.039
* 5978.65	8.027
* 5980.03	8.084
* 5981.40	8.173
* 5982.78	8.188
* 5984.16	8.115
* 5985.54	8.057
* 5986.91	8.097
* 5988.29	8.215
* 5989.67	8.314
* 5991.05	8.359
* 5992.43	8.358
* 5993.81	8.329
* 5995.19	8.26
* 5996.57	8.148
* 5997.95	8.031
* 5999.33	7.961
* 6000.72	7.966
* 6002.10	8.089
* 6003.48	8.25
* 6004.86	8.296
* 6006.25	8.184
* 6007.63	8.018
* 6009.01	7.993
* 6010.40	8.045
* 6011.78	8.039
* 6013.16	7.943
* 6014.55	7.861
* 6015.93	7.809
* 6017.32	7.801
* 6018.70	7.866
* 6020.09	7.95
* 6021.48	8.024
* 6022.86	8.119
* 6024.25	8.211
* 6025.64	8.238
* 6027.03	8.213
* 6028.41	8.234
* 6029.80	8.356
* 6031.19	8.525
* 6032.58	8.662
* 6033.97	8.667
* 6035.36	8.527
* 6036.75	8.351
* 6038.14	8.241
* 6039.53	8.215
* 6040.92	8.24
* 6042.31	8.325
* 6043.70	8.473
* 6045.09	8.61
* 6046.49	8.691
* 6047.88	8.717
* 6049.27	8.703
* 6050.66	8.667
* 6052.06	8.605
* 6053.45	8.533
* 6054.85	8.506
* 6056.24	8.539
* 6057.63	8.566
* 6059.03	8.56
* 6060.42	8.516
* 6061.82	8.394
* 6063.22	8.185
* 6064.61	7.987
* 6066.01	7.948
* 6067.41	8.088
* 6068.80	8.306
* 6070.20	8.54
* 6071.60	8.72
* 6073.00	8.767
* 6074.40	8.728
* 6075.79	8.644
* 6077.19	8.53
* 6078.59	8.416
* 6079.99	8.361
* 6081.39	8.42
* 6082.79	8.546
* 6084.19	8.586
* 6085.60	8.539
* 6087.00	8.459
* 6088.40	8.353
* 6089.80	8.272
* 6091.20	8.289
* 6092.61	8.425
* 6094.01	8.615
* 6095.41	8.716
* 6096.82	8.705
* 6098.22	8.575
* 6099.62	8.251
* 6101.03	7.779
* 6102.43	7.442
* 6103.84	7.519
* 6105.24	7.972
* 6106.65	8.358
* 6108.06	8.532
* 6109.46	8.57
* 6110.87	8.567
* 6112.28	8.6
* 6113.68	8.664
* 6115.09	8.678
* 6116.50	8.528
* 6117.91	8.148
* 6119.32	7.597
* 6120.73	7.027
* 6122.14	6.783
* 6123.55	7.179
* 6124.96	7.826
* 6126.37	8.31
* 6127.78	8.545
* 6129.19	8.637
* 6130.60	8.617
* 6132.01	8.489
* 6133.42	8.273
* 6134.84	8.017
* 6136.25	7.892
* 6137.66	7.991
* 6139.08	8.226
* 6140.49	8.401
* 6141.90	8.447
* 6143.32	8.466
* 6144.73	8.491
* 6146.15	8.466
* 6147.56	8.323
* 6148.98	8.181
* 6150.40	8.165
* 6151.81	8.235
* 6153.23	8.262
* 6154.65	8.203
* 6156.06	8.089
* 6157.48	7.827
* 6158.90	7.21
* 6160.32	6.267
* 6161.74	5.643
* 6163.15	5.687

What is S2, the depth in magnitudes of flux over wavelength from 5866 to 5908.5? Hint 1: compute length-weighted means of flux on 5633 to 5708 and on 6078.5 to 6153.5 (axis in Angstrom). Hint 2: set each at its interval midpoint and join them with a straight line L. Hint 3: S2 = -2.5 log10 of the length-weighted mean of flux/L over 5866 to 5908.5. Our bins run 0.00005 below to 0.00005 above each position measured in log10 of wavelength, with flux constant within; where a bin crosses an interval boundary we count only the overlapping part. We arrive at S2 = 0.30 mag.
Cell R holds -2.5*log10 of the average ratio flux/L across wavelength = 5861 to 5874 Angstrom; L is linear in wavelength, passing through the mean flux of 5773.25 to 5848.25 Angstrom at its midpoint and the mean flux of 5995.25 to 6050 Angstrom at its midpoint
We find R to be 0.10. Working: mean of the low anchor 8.21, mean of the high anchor 8.22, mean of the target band 7.51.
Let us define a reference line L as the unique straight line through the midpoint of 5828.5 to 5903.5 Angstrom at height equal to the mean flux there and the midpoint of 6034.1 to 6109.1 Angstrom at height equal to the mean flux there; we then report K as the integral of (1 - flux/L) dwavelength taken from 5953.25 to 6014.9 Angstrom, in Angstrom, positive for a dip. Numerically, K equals -2.4 Angstrom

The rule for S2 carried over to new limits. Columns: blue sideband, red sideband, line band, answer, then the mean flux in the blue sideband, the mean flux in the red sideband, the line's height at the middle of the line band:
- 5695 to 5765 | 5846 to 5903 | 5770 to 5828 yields -0.15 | 7.79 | 6.44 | 7.14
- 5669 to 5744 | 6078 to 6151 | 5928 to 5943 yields 0.02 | 7.61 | 8.25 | 7.97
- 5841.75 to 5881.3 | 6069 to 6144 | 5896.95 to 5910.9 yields 0.18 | 7.65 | 8.29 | 7.76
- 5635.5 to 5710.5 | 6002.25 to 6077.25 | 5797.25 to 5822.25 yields -0.08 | 7.45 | 8.33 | 7.78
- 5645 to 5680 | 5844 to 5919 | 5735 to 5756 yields -0.12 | 7.49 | 6.71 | 7.19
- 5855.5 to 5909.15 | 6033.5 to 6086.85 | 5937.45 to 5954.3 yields -0.11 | 6.28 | 8.47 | 7.06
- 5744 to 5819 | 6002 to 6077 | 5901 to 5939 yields 0.09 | 8.13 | 8.32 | 8.24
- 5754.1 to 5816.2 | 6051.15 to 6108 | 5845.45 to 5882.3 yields 0.09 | 8.12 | 8.38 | 8.19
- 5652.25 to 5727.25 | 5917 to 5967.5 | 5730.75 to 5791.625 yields -0.05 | 7.52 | 7.83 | 7.61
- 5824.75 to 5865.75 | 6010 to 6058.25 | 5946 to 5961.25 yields 0.04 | 8.01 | 8.32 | 8.19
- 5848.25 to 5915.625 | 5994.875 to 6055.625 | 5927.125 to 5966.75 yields -0.08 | 6.57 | 8.25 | 7.33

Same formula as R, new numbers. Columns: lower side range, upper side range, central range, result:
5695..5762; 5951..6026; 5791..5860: -0.05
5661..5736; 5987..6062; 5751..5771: -0.06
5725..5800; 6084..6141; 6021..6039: -0.02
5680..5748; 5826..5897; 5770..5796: -0.08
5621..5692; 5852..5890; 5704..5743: -0.06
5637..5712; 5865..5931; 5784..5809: -0.18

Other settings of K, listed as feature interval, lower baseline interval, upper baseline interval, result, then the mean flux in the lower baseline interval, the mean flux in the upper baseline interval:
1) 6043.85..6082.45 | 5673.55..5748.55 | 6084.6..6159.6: -1.76 Angstrom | 7.63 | 8.2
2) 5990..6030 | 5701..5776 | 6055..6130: 0.48 Angstrom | 7.86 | 8.3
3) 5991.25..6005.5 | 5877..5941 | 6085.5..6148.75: -1.72 Angstrom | 6.59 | 8.23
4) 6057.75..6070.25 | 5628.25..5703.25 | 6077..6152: -0.17 Angstrom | 7.49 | 8.26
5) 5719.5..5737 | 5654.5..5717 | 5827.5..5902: -1.17 Angstrom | 7.46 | 6.91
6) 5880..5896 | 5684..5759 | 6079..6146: 6.90 Angstrom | 7.76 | 8.25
